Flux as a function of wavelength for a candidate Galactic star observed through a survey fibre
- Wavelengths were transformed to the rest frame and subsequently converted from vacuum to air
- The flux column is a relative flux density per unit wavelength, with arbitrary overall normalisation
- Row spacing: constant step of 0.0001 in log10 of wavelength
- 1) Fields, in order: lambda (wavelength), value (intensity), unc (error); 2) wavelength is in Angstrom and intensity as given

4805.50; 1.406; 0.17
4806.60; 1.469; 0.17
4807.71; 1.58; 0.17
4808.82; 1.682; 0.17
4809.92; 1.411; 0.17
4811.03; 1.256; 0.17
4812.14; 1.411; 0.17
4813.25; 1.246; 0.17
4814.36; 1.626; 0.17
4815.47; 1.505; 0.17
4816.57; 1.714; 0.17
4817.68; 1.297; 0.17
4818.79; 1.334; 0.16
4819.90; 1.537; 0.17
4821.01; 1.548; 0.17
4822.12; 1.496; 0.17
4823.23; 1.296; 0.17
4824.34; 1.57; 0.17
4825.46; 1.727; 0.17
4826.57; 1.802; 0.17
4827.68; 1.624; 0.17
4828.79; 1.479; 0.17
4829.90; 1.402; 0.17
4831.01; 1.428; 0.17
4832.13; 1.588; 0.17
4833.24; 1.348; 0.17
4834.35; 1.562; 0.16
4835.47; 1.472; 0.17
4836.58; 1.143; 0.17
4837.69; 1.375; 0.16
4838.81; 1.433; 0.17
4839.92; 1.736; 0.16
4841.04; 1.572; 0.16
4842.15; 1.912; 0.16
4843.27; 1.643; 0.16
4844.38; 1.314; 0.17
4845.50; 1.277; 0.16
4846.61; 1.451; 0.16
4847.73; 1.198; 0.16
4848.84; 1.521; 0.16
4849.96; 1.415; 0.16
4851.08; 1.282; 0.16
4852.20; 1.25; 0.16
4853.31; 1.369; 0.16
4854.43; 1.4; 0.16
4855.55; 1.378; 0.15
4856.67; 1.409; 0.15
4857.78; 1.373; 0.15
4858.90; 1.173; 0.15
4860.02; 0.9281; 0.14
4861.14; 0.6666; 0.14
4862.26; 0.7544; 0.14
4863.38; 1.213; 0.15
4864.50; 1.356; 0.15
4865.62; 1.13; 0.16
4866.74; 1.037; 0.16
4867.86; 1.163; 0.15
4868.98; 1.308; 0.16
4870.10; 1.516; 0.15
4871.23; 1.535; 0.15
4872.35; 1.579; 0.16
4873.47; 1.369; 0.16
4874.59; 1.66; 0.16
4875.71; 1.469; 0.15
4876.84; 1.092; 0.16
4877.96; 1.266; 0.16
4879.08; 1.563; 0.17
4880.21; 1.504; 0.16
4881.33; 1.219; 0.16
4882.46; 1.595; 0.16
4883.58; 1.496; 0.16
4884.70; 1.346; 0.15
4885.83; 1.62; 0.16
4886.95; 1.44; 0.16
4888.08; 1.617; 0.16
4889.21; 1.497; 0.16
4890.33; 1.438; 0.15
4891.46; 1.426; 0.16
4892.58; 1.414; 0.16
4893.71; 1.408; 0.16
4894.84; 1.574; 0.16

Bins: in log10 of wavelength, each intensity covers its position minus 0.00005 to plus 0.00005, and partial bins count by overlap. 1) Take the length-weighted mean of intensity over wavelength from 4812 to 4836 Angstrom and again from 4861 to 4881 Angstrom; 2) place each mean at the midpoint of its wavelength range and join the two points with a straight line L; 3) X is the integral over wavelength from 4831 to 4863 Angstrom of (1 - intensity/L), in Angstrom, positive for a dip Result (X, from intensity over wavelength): 1.2 Angstrom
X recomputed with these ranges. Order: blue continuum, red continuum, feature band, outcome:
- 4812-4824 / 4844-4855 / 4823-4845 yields -1.9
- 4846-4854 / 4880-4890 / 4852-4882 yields 2.8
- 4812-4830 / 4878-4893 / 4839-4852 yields 0.2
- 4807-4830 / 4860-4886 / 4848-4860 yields 0.4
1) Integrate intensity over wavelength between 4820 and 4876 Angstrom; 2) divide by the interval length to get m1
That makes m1 1.39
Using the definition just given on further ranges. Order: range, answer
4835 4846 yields 1.49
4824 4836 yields 1.54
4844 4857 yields 1.35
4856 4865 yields 1.11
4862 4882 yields 1.33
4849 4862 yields 1.24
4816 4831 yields 1.52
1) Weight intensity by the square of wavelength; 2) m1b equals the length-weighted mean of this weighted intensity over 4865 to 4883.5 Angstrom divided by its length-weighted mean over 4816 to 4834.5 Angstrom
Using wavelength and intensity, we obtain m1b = 0.9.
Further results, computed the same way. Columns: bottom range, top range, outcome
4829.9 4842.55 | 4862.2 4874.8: 0.89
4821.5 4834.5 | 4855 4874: 0.82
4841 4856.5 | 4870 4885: 1.03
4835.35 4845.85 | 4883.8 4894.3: 1.00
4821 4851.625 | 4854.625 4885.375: 0.89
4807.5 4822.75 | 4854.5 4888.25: 0.92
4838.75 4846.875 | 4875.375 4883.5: 0.91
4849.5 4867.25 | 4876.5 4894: 1.22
